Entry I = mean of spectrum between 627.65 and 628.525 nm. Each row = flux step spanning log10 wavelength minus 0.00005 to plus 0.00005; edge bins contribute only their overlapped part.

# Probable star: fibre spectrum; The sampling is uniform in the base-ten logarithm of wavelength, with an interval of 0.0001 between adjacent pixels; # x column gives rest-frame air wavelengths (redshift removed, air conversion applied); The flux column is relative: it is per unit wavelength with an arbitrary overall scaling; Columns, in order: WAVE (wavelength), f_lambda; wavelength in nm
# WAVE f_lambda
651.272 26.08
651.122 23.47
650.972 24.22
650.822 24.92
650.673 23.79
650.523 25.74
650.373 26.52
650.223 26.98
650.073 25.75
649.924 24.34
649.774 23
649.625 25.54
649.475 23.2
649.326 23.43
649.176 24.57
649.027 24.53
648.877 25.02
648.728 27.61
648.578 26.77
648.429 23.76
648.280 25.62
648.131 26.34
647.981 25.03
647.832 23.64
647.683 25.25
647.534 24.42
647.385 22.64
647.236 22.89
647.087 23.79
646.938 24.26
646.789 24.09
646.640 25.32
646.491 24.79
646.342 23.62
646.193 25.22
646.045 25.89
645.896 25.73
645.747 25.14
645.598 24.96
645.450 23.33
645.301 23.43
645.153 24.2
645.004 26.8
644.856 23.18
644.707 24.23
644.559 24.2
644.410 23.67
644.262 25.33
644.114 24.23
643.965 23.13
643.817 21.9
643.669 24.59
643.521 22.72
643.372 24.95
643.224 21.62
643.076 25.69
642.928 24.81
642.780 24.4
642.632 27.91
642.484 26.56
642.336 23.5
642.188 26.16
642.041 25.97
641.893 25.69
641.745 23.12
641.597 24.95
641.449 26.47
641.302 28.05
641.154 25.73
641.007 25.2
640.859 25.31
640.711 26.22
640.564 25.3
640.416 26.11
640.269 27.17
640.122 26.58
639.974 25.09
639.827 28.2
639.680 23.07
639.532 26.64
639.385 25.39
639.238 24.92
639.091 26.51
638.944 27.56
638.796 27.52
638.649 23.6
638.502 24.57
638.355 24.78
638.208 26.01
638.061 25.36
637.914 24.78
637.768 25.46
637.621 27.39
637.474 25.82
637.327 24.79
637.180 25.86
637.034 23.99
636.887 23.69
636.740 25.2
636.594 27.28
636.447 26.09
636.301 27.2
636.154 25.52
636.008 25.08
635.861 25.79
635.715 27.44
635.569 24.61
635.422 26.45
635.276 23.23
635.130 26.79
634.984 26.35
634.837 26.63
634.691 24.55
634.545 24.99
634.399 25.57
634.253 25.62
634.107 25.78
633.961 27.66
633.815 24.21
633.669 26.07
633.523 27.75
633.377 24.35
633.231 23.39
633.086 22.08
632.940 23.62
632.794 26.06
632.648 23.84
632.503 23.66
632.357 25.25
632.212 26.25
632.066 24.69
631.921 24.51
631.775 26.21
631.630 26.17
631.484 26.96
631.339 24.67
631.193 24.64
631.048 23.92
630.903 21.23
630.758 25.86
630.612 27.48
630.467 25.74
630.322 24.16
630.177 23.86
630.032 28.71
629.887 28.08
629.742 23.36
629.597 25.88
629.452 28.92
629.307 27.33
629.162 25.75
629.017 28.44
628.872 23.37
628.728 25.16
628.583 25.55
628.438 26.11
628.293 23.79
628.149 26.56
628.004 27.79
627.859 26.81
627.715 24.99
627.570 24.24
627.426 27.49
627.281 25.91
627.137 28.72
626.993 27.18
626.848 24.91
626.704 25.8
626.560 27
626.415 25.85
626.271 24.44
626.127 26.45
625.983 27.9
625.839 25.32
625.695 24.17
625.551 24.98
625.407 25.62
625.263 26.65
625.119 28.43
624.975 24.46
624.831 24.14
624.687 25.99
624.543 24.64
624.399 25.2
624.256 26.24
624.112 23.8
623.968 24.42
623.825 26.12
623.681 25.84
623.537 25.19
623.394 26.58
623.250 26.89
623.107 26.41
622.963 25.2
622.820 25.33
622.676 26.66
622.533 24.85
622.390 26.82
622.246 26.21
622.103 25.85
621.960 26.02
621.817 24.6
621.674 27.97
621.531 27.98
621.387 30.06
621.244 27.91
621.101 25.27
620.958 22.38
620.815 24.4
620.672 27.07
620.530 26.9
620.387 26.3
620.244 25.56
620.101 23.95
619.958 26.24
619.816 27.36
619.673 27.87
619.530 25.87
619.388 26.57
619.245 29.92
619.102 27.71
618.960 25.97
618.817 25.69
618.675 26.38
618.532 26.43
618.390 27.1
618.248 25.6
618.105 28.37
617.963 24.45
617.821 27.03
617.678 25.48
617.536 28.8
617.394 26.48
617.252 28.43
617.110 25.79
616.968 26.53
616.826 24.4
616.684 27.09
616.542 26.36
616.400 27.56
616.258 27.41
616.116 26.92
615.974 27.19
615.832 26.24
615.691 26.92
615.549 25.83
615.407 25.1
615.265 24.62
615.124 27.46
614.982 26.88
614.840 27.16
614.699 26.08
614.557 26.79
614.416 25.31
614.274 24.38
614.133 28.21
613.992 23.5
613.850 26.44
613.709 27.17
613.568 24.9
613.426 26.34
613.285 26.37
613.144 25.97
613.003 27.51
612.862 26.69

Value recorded 26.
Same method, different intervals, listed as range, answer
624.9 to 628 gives 26.1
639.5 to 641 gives 25.9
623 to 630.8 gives 25.9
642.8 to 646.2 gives 24.3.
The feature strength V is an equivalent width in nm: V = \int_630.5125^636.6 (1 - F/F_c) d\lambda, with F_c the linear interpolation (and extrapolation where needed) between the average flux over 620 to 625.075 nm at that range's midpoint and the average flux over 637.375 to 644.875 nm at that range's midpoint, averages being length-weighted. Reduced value 0.031 nm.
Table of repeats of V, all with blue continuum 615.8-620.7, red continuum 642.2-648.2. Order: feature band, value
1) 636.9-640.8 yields -0.11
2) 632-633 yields 0.03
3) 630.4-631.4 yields 0.03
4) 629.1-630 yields -0.03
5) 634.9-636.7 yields -0.05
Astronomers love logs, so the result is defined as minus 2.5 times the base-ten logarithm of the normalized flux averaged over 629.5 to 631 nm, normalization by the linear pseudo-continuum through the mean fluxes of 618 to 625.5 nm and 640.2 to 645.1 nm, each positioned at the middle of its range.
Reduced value 0.01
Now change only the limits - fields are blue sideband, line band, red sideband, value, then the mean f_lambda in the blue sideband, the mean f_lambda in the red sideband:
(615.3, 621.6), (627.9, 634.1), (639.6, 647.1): 0.01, 26.6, 24.9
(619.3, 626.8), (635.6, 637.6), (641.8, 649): -0.02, 26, 24.7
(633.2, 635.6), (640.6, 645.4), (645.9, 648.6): 0.01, 25.6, 24.6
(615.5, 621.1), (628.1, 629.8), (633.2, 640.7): 0.01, 26.5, 25.7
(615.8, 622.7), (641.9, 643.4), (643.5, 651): -0.01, 26.5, 24.6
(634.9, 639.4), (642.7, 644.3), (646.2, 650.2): 0.05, 25.6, 24.6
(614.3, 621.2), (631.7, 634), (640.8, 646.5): 0.02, 26.4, 24.8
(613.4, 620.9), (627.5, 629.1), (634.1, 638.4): 0.01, 26.4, 25.6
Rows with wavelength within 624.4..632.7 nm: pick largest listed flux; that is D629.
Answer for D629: 28.92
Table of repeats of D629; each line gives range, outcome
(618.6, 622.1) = 30.06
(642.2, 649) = 27.91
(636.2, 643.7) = 28.2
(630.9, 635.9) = 27.75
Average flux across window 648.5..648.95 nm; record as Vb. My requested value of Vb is 26.5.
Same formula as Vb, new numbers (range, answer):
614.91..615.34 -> 26.3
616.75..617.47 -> 26.4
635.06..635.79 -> 25.7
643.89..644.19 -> 23.7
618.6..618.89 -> 26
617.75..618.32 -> 26.4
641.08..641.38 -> 27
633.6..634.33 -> 25.9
